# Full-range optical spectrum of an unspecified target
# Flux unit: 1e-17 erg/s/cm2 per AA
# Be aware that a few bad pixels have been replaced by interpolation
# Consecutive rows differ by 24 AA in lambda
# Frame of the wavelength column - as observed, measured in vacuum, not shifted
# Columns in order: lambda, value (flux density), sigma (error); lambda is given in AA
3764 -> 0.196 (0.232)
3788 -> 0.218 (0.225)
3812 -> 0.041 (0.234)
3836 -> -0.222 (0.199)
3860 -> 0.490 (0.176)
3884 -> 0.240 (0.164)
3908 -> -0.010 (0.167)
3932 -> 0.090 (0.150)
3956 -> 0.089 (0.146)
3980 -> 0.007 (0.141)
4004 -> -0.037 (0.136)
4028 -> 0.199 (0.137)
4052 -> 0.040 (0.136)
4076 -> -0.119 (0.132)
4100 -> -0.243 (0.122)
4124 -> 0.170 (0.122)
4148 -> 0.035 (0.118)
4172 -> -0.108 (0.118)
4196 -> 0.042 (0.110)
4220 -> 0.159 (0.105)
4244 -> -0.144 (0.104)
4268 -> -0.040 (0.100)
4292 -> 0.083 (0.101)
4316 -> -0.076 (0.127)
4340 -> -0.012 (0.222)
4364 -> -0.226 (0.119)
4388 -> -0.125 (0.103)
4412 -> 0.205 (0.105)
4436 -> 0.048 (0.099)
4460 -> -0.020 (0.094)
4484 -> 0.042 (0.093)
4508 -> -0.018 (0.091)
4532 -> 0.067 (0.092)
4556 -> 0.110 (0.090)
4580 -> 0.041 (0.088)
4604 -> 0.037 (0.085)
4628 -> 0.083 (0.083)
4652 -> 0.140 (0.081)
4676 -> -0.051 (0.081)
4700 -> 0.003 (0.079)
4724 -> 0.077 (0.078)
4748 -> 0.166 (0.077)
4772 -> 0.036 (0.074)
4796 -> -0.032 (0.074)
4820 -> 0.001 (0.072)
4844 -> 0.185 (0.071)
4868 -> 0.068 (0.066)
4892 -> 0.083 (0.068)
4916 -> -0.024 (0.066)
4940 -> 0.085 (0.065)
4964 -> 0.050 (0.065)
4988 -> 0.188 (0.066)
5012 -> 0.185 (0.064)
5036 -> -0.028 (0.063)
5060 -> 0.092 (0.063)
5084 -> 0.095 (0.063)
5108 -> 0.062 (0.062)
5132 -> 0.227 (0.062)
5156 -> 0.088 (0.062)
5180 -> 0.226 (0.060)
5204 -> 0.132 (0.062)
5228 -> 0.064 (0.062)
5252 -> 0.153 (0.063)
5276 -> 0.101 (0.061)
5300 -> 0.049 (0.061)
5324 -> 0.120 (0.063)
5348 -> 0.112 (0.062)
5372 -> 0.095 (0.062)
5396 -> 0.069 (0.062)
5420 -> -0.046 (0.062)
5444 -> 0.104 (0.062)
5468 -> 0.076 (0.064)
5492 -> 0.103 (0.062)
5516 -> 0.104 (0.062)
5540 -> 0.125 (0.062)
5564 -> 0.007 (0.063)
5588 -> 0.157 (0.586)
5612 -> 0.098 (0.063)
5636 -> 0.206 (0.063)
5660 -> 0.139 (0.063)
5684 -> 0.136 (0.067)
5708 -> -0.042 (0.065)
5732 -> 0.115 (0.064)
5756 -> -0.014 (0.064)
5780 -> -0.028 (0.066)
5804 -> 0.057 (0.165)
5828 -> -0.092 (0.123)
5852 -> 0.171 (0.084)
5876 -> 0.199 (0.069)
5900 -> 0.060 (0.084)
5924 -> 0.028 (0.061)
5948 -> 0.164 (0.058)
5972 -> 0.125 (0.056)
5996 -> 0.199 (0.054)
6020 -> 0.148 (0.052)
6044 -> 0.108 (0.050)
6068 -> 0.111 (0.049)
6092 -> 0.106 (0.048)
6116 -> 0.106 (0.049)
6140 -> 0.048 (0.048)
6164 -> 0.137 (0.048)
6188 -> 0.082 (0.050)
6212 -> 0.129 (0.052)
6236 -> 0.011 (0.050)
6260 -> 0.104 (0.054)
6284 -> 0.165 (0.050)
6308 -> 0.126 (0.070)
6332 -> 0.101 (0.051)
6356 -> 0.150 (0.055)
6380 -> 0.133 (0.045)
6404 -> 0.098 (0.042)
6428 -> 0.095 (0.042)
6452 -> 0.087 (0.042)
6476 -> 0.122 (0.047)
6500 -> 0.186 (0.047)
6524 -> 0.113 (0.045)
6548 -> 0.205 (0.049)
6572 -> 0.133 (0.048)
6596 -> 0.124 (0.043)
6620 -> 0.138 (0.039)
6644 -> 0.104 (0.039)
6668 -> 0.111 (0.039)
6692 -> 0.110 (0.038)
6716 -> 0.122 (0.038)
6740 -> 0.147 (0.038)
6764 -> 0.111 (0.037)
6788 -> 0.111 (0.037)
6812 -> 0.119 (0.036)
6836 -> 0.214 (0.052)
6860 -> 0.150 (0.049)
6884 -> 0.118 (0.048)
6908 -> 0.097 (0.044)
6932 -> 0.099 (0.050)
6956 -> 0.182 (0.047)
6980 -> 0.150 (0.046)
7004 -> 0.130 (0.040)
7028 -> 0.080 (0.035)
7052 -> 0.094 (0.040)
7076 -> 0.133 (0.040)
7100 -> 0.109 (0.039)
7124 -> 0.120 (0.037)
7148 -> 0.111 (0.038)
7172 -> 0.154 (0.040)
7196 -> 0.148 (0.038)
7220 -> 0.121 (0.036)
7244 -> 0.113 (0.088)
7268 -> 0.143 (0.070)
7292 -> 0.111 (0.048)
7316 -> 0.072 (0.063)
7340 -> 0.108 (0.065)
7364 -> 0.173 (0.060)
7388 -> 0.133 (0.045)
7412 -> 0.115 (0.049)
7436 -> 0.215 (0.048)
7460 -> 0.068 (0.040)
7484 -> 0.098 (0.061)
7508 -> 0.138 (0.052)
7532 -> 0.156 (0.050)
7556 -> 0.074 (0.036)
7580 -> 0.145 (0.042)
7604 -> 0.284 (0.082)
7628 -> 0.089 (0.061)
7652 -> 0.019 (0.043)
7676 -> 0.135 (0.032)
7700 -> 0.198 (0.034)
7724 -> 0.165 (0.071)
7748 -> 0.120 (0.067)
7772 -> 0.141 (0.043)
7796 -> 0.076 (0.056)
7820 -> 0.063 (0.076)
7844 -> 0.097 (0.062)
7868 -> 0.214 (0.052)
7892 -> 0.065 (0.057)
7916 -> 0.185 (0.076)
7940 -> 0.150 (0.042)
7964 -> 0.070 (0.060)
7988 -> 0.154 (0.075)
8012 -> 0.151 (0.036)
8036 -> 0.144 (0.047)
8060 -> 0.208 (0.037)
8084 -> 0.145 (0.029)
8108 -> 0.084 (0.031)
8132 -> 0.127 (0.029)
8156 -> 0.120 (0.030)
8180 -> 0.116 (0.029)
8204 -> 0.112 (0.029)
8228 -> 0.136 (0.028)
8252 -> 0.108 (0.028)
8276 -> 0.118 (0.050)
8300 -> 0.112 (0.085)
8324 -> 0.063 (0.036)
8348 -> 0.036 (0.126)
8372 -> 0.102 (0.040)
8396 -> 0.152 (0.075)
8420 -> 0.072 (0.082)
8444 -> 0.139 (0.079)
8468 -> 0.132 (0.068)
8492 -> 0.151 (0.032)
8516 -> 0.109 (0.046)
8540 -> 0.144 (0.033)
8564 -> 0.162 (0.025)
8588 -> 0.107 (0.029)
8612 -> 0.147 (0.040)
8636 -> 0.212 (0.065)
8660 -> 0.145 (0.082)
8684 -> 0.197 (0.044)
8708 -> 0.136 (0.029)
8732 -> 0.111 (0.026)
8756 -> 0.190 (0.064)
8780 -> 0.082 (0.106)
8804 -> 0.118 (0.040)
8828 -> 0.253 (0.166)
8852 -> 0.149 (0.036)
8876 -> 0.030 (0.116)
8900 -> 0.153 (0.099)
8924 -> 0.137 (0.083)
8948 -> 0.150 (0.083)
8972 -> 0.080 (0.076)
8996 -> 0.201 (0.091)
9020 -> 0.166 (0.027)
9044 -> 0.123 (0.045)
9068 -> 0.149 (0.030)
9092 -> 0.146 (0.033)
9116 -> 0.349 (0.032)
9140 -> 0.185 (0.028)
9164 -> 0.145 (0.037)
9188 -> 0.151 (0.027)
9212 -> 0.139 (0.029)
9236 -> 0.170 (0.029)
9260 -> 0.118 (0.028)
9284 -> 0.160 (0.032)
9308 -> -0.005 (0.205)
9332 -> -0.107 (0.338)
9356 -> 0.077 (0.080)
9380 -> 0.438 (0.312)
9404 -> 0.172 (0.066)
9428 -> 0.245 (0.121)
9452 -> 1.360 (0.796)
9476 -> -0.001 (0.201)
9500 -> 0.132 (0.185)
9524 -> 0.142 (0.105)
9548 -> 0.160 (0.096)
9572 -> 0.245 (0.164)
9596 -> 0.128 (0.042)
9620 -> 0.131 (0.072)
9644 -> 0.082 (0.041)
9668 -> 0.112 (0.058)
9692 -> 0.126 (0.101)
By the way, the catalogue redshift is 0.388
